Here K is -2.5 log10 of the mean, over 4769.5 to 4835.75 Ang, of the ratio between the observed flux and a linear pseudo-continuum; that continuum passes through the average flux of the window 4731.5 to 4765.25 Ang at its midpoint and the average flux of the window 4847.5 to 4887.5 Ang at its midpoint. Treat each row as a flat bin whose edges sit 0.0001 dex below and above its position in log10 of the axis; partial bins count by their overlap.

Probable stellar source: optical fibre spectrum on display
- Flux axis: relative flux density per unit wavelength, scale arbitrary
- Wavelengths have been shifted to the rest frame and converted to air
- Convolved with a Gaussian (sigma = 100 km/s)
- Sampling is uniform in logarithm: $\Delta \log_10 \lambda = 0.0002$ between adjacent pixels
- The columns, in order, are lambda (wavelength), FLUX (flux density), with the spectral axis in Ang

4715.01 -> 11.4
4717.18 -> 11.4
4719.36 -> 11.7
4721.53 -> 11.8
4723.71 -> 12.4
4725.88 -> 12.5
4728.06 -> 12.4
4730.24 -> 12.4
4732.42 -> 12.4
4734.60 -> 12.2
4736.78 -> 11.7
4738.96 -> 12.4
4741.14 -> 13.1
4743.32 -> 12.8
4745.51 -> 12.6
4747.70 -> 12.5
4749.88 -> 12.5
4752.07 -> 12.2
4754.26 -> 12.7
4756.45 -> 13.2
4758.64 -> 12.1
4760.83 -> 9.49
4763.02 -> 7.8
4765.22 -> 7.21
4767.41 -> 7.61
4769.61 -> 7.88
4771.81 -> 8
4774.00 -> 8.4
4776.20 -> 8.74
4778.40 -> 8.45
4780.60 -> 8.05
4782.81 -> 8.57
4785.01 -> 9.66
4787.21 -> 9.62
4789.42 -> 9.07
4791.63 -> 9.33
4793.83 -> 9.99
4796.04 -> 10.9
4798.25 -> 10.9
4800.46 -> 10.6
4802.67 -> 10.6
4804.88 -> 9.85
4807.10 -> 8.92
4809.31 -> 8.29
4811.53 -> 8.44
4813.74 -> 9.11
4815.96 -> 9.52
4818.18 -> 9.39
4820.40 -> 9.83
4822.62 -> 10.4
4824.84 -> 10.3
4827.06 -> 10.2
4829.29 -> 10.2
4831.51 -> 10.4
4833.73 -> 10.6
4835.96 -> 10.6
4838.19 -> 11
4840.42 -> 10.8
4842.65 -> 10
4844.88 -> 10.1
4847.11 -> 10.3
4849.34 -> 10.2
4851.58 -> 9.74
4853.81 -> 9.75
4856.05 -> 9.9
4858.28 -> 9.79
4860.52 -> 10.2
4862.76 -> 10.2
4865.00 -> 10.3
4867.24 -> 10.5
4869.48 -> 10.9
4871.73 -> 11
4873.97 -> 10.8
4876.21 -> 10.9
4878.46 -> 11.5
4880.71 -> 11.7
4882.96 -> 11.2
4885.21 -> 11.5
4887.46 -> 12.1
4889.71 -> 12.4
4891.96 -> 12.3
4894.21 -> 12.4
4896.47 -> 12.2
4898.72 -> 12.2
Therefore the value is 0.18 mag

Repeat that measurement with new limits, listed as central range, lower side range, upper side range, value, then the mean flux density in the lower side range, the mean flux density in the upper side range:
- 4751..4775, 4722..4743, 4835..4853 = 0.22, 12.4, 10.3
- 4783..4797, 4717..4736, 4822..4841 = 0.15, 12.2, 10.5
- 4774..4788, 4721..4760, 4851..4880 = 0.32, 12.4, 10.5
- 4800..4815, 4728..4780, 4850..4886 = 0.15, 10.8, 10.6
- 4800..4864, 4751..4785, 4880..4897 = 0.08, 9.36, 12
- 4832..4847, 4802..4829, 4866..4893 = -0.03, 9.57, 11.4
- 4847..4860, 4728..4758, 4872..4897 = 0.19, 12.5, 11.7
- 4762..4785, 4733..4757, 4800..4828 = 0.36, 12.5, 9.63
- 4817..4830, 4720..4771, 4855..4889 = 0.11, 11.5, 10.9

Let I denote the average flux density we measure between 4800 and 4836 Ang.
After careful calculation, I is 9.8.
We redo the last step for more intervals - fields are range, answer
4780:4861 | 9.88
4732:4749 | 12.5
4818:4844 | 10.3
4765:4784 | 8.15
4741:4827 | 9.93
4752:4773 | 9.7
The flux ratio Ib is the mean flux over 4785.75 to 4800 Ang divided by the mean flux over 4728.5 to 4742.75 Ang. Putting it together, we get 0.8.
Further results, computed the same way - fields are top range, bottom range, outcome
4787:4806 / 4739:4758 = 0.80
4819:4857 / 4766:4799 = 1.14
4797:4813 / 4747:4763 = 0.82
